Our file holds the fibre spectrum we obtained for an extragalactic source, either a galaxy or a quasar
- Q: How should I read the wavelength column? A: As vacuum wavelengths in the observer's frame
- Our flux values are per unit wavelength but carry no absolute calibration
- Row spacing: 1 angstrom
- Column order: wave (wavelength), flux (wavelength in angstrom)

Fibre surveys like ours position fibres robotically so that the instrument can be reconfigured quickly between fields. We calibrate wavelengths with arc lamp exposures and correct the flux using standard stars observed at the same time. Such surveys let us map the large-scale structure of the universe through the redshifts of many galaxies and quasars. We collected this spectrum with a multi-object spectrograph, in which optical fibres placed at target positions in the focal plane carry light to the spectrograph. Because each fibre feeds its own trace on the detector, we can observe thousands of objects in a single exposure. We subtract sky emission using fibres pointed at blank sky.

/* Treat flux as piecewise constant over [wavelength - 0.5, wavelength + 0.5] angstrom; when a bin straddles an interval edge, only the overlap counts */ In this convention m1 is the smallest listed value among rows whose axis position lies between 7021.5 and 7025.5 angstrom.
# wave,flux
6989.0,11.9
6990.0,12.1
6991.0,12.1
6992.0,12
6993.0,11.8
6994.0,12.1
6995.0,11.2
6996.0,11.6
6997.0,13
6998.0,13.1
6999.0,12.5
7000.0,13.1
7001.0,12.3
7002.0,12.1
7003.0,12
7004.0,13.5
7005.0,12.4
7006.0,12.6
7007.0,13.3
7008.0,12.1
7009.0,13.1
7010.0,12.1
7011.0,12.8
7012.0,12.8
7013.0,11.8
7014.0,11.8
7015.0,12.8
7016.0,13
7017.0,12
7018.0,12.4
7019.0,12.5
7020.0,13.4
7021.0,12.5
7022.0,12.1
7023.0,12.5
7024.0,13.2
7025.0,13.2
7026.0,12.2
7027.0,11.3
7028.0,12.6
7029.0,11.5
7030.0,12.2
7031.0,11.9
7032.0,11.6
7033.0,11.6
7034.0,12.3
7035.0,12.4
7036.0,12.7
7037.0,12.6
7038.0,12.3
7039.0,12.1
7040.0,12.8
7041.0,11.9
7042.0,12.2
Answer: 12.1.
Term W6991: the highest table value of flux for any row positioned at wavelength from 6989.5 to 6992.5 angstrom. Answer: 12.1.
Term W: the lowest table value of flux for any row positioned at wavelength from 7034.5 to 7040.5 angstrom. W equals 12.1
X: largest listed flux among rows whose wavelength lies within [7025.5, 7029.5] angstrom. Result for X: 12.6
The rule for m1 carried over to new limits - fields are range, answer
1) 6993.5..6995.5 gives 11.2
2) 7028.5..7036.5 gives 11.5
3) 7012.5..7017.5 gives 11.8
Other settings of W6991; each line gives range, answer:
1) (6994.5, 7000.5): 13.1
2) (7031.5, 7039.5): 12.7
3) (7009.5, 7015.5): 12.8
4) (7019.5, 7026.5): 13.4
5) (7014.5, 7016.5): 13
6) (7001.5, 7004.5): 13.5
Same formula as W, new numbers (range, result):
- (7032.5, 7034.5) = 11.6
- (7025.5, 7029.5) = 11.3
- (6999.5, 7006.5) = 12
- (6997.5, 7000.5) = 12.5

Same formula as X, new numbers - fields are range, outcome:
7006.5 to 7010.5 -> 13.3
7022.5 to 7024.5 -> 13.2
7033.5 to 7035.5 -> 12.4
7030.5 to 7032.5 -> 11.9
